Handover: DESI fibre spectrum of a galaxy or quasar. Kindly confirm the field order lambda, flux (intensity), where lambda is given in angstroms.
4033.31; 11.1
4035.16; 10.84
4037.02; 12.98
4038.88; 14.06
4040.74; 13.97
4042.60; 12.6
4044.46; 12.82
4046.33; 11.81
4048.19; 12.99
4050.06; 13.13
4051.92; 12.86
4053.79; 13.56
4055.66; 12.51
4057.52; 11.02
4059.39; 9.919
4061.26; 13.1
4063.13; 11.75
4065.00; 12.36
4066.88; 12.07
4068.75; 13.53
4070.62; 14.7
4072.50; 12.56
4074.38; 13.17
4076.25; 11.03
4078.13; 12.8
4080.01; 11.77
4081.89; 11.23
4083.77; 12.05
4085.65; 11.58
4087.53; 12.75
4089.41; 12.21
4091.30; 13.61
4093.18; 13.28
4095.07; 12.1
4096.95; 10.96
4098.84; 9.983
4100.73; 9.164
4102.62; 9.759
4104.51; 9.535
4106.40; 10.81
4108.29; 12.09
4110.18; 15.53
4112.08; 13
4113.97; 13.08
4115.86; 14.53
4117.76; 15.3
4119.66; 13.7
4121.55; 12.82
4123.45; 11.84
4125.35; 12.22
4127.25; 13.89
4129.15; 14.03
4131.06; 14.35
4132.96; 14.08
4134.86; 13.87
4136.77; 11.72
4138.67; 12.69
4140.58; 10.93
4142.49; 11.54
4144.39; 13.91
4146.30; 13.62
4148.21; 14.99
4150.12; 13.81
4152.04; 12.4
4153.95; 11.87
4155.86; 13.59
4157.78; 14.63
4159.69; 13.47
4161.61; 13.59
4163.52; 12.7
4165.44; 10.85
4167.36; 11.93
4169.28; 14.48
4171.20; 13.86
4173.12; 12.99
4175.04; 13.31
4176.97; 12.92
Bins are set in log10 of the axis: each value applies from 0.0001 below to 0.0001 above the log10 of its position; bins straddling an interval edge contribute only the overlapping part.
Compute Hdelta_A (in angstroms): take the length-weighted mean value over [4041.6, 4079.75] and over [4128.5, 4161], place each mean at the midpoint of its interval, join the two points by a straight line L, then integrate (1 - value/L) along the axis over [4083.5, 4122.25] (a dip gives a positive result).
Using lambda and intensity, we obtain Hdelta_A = 1.8 angstroms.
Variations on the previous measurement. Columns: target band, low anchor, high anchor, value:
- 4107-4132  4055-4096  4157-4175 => -1.6 angstroms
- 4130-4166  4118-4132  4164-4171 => -0.5 angstroms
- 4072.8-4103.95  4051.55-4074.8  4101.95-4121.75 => 2.3 angstroms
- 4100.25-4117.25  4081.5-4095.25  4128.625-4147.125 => 0.8 angstroms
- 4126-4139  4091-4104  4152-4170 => -1.5 angstroms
